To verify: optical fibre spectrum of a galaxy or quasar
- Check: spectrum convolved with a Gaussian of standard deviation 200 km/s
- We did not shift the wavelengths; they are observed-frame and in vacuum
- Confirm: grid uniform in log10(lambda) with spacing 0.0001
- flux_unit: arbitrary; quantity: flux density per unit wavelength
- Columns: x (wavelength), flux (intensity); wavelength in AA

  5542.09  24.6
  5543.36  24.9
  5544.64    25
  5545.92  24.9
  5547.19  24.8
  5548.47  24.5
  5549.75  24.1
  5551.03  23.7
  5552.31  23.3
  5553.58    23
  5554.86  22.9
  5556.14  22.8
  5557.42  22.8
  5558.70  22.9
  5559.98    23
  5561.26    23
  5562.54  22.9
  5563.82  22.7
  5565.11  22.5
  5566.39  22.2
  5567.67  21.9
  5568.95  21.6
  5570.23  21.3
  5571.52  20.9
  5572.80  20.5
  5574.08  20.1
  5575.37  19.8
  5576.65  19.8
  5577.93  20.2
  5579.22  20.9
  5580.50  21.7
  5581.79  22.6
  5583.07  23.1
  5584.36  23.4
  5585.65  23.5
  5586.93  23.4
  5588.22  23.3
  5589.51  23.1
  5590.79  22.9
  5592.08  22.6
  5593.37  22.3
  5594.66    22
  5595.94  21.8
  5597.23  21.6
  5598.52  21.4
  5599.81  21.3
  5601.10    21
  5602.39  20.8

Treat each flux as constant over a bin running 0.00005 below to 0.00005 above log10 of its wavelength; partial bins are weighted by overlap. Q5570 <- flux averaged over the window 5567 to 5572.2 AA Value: 21.4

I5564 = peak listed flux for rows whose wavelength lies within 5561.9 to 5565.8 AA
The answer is 22.9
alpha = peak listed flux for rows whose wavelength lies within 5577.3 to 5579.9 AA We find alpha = 20.9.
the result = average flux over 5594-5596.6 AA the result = 21.9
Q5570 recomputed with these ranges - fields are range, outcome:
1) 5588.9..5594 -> 22.7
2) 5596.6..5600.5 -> 21.4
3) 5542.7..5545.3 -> 24.9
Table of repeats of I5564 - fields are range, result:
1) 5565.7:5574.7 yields 22.2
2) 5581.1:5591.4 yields 23.5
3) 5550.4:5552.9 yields 23.7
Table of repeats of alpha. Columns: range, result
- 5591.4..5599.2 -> 22.6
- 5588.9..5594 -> 23.1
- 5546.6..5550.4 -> 24.8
